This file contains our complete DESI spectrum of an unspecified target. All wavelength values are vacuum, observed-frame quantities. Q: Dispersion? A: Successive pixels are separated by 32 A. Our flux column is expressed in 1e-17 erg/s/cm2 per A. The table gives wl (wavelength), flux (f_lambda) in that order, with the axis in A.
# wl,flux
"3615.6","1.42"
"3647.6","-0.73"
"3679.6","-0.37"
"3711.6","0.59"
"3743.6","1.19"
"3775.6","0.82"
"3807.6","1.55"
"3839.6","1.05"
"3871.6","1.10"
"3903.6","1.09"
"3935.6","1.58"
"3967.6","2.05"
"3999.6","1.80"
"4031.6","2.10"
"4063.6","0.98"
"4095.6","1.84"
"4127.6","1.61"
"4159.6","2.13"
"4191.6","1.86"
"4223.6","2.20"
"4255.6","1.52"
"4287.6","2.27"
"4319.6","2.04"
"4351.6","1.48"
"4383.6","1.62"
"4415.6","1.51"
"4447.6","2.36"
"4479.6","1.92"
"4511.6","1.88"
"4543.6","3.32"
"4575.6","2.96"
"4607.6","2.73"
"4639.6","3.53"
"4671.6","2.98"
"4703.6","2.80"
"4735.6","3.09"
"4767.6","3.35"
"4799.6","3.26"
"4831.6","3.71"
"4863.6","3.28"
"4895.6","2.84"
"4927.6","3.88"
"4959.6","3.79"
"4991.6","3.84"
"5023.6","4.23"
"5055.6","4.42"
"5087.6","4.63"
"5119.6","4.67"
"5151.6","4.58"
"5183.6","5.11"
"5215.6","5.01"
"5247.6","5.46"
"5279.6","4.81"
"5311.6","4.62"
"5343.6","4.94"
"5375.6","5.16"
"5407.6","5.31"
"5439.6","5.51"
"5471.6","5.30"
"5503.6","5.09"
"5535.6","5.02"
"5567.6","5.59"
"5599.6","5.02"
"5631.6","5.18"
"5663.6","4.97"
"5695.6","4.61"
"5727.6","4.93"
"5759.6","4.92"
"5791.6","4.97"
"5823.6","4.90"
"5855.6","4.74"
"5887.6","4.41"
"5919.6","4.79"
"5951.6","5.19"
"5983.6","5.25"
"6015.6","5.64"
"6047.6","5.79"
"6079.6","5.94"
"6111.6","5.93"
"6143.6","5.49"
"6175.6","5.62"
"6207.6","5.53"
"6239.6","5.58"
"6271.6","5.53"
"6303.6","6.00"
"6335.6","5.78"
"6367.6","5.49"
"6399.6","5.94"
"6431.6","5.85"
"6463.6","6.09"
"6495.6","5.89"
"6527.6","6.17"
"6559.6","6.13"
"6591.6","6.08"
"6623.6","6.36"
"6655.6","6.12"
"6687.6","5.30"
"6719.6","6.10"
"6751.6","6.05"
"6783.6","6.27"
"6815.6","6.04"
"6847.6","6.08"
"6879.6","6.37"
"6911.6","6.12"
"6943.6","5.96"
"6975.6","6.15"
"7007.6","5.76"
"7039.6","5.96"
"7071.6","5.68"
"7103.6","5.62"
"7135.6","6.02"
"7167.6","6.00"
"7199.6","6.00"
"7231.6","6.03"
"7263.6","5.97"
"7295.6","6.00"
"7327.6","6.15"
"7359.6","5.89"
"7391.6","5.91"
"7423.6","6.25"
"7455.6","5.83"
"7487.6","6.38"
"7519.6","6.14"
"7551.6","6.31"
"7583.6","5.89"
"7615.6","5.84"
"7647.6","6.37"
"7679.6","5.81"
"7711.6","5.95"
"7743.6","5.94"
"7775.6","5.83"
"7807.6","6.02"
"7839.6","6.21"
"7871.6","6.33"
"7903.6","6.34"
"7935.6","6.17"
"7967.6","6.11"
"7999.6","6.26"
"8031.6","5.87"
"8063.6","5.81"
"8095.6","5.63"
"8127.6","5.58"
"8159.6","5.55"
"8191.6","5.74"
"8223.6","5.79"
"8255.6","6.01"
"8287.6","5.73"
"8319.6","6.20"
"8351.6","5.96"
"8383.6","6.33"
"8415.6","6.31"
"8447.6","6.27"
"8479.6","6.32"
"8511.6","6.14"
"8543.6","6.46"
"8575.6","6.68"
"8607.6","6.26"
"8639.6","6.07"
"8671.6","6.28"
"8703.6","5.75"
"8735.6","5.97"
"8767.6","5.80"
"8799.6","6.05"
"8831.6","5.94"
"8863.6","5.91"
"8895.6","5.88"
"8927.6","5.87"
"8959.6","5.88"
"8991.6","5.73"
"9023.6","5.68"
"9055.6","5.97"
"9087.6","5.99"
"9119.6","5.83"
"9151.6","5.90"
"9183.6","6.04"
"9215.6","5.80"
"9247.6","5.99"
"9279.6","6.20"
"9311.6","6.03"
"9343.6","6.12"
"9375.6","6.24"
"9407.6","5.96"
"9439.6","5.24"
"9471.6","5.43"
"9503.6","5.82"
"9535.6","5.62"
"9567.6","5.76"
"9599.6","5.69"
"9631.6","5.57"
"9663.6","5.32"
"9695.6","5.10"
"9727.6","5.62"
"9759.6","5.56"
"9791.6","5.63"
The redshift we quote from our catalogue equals 0.14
